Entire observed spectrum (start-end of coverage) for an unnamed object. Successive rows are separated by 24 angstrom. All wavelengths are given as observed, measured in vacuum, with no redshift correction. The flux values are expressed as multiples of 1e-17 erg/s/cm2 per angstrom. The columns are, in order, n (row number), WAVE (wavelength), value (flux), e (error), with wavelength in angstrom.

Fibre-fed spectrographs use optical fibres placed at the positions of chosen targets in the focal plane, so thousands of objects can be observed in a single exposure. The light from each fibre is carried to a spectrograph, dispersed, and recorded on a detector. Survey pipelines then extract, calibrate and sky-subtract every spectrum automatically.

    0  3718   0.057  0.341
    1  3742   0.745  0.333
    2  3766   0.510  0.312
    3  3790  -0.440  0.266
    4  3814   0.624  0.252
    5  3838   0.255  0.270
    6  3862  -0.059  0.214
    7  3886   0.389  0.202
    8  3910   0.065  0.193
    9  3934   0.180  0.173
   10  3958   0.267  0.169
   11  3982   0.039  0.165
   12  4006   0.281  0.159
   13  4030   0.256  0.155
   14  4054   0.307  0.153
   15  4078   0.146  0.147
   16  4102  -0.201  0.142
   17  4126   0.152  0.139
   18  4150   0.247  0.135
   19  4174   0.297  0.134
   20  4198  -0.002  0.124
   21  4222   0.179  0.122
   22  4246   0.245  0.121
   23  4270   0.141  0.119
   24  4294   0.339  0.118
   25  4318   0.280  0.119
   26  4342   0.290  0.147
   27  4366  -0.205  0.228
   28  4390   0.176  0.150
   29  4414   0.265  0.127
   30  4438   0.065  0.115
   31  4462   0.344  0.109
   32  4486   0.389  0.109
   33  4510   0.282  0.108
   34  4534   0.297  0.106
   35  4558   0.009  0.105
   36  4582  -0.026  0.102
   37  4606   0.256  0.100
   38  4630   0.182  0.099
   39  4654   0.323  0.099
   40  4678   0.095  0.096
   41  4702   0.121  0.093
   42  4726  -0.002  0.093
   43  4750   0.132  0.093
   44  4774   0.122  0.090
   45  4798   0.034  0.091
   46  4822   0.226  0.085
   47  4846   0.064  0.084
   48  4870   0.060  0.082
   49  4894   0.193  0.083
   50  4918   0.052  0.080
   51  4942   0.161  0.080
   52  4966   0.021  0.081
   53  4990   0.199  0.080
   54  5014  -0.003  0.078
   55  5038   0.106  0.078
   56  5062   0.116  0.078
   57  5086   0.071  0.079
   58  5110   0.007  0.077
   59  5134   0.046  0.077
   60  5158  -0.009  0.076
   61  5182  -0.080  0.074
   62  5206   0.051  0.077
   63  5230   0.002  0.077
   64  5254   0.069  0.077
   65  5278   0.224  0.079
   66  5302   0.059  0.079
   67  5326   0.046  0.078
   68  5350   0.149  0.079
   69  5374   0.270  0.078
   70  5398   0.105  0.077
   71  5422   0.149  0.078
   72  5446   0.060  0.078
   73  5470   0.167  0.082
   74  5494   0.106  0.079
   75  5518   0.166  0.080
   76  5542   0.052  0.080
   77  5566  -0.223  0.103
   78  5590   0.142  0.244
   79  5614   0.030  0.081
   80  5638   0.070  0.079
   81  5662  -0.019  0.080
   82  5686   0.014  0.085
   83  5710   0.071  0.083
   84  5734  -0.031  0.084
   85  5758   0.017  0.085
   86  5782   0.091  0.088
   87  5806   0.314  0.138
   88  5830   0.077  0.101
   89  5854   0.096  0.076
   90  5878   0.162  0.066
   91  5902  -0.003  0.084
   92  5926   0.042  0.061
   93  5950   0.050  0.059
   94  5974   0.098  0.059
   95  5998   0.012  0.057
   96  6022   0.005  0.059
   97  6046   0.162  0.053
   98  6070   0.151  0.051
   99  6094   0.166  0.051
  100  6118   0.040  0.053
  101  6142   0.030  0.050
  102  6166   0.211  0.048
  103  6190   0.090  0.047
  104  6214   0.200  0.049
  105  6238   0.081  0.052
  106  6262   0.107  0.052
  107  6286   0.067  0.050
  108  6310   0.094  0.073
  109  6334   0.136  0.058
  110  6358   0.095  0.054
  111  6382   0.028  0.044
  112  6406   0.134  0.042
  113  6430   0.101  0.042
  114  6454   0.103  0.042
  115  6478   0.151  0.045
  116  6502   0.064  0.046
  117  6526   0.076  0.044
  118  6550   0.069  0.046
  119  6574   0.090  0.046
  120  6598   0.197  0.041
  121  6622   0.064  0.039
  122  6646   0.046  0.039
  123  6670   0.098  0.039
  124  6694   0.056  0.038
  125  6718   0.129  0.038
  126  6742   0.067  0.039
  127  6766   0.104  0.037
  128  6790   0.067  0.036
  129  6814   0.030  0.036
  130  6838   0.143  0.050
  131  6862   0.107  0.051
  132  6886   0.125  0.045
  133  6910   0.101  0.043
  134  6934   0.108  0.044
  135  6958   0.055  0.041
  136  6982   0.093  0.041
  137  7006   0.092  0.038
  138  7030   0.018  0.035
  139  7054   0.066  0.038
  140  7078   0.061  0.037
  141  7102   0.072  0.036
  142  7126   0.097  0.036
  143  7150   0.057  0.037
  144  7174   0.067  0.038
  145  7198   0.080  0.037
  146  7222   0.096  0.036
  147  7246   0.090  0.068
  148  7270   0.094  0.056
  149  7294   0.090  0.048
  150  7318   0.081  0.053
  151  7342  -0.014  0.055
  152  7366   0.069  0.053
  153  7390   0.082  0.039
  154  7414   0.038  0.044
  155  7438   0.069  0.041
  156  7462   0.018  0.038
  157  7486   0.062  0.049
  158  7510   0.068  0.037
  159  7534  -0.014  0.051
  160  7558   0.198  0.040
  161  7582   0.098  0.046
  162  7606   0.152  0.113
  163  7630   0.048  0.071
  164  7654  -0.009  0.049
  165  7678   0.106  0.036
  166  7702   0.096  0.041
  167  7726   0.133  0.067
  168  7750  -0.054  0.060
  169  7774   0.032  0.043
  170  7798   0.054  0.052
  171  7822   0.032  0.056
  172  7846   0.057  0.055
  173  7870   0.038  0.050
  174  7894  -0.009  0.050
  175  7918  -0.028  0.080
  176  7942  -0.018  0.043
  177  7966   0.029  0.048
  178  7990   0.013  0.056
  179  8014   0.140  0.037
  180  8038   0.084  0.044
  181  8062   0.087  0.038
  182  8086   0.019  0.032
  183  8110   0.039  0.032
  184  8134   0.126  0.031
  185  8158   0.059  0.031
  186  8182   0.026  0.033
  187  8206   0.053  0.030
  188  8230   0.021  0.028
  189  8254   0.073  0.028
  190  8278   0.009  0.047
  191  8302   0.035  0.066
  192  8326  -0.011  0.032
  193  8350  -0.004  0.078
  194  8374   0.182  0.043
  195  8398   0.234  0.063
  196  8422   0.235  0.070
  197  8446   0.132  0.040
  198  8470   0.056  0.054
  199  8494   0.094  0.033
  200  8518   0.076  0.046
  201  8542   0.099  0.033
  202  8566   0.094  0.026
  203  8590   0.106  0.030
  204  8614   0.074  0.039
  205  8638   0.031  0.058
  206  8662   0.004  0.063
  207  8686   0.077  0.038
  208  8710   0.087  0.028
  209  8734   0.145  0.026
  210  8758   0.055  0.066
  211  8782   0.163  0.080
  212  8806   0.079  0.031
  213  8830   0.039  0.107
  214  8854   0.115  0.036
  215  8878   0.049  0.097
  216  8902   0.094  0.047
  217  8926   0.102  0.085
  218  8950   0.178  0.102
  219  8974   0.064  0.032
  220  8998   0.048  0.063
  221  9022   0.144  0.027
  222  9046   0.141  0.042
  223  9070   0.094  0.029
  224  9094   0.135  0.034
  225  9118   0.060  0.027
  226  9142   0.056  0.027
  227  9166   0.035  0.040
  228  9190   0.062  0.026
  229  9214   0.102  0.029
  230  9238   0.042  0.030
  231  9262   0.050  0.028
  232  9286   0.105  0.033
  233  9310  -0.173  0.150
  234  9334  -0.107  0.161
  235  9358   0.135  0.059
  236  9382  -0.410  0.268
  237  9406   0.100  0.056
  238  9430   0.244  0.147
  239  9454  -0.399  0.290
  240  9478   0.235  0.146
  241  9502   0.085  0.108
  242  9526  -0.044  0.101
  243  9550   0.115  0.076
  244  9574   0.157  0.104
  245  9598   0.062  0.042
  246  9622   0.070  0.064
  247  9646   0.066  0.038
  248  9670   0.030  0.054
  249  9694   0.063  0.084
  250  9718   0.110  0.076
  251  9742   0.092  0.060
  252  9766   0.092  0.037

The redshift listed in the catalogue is 1.26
